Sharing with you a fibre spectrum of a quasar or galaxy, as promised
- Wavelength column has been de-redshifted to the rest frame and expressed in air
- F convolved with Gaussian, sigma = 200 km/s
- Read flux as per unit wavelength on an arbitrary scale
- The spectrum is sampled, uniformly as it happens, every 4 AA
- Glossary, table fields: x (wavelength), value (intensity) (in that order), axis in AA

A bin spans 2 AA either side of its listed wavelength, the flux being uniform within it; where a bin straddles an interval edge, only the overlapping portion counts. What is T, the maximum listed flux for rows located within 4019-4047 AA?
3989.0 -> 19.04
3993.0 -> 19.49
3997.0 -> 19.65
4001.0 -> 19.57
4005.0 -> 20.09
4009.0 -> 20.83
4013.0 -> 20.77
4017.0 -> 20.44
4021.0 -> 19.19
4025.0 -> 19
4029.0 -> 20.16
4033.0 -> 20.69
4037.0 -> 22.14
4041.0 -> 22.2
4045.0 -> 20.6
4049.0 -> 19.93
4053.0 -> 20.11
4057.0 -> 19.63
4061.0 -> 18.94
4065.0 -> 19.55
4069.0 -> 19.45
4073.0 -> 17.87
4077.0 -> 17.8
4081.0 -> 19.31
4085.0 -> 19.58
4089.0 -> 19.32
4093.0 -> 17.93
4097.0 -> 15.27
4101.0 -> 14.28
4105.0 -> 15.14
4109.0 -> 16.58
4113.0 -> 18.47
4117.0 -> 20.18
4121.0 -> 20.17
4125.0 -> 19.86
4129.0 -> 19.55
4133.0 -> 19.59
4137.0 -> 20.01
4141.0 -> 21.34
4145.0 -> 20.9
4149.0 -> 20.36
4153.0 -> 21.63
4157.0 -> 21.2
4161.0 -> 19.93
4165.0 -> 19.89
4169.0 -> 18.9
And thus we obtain 22.2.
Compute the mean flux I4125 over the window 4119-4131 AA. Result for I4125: 19.9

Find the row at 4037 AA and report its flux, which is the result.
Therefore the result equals 22.14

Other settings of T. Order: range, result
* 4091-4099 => 17.93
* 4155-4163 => 21.2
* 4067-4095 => 19.58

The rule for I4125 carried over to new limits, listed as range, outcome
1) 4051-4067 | 19.6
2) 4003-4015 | 20.6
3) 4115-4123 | 20.2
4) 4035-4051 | 21.2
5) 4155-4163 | 20.6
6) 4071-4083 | 18.3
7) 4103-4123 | 18.1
